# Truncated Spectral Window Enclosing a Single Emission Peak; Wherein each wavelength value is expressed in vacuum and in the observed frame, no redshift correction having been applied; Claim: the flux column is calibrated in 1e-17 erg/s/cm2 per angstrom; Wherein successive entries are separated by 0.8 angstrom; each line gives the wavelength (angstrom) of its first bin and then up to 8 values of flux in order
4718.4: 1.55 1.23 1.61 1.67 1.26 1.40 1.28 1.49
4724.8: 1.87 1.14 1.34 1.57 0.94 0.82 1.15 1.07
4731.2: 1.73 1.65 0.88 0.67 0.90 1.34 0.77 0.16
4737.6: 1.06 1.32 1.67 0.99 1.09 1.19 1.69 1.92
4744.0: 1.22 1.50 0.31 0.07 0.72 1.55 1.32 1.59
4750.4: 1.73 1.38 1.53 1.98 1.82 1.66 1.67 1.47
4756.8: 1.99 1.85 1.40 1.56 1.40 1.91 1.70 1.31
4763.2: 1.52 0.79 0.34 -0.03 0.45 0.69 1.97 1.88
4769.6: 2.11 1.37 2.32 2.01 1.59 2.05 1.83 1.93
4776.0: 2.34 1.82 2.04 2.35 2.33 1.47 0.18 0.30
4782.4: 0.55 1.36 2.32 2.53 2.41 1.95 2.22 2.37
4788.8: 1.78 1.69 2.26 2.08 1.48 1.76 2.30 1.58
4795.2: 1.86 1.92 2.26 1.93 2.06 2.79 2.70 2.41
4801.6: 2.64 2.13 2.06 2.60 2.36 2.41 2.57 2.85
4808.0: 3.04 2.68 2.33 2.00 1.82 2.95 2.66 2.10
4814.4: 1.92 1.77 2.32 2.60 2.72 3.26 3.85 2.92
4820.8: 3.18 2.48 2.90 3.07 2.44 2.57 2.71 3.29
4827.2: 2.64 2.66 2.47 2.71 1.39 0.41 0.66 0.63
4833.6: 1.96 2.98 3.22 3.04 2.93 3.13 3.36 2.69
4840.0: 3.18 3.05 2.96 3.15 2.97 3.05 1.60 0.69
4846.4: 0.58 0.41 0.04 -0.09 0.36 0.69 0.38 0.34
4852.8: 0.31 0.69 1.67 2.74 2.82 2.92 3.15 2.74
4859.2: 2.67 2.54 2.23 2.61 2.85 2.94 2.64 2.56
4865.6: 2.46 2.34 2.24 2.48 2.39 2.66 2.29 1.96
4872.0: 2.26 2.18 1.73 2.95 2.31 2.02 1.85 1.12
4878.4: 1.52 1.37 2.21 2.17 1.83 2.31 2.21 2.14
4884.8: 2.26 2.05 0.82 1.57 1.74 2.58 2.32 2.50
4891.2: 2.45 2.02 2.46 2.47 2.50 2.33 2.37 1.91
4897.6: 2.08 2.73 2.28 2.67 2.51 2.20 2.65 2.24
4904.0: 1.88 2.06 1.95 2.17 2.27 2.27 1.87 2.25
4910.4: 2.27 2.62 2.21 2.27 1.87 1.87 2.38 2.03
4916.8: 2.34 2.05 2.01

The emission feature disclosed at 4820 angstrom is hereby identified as Lyman alpha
